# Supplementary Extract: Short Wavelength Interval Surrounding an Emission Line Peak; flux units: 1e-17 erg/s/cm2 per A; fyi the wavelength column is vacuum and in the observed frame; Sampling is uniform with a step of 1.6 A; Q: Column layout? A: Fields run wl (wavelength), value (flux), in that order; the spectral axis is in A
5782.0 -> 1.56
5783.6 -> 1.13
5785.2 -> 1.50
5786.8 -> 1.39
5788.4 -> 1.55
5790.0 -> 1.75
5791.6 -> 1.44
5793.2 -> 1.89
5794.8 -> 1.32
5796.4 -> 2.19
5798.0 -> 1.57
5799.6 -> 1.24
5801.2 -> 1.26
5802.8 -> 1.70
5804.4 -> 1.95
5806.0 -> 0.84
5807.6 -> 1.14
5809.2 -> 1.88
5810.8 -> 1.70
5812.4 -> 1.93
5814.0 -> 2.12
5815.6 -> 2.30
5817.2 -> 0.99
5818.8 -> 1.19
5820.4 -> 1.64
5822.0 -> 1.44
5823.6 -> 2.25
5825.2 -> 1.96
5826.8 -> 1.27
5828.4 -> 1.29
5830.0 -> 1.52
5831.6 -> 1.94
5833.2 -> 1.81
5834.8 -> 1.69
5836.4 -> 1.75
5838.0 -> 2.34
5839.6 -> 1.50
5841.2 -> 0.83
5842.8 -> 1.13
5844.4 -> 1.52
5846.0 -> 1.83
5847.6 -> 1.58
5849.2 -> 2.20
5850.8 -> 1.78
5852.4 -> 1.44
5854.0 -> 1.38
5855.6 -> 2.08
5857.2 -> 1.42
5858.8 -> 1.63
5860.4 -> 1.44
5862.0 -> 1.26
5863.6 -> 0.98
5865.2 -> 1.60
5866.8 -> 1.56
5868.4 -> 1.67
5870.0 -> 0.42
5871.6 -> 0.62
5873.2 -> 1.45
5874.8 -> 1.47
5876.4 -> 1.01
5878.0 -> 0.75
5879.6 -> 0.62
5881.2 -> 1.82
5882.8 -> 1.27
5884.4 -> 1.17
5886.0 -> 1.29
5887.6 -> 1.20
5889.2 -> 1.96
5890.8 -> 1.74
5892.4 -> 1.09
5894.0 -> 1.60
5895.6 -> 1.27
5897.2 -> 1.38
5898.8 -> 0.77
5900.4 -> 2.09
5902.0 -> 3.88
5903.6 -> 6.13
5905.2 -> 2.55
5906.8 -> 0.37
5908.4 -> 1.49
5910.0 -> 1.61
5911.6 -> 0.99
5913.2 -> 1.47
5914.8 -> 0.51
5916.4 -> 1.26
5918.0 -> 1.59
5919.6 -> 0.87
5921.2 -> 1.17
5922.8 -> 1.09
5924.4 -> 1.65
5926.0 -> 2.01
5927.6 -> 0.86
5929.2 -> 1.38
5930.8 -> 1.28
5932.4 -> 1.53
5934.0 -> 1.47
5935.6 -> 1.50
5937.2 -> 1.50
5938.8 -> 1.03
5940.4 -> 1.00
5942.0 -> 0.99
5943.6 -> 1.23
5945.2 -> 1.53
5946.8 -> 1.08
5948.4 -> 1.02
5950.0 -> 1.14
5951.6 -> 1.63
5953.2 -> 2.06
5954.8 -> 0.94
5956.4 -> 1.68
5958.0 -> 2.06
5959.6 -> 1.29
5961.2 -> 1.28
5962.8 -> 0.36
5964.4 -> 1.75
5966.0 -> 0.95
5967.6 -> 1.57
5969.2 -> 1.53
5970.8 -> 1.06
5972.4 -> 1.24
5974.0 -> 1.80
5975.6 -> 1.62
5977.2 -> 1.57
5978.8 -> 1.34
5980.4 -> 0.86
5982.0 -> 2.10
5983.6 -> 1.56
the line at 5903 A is H-beta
